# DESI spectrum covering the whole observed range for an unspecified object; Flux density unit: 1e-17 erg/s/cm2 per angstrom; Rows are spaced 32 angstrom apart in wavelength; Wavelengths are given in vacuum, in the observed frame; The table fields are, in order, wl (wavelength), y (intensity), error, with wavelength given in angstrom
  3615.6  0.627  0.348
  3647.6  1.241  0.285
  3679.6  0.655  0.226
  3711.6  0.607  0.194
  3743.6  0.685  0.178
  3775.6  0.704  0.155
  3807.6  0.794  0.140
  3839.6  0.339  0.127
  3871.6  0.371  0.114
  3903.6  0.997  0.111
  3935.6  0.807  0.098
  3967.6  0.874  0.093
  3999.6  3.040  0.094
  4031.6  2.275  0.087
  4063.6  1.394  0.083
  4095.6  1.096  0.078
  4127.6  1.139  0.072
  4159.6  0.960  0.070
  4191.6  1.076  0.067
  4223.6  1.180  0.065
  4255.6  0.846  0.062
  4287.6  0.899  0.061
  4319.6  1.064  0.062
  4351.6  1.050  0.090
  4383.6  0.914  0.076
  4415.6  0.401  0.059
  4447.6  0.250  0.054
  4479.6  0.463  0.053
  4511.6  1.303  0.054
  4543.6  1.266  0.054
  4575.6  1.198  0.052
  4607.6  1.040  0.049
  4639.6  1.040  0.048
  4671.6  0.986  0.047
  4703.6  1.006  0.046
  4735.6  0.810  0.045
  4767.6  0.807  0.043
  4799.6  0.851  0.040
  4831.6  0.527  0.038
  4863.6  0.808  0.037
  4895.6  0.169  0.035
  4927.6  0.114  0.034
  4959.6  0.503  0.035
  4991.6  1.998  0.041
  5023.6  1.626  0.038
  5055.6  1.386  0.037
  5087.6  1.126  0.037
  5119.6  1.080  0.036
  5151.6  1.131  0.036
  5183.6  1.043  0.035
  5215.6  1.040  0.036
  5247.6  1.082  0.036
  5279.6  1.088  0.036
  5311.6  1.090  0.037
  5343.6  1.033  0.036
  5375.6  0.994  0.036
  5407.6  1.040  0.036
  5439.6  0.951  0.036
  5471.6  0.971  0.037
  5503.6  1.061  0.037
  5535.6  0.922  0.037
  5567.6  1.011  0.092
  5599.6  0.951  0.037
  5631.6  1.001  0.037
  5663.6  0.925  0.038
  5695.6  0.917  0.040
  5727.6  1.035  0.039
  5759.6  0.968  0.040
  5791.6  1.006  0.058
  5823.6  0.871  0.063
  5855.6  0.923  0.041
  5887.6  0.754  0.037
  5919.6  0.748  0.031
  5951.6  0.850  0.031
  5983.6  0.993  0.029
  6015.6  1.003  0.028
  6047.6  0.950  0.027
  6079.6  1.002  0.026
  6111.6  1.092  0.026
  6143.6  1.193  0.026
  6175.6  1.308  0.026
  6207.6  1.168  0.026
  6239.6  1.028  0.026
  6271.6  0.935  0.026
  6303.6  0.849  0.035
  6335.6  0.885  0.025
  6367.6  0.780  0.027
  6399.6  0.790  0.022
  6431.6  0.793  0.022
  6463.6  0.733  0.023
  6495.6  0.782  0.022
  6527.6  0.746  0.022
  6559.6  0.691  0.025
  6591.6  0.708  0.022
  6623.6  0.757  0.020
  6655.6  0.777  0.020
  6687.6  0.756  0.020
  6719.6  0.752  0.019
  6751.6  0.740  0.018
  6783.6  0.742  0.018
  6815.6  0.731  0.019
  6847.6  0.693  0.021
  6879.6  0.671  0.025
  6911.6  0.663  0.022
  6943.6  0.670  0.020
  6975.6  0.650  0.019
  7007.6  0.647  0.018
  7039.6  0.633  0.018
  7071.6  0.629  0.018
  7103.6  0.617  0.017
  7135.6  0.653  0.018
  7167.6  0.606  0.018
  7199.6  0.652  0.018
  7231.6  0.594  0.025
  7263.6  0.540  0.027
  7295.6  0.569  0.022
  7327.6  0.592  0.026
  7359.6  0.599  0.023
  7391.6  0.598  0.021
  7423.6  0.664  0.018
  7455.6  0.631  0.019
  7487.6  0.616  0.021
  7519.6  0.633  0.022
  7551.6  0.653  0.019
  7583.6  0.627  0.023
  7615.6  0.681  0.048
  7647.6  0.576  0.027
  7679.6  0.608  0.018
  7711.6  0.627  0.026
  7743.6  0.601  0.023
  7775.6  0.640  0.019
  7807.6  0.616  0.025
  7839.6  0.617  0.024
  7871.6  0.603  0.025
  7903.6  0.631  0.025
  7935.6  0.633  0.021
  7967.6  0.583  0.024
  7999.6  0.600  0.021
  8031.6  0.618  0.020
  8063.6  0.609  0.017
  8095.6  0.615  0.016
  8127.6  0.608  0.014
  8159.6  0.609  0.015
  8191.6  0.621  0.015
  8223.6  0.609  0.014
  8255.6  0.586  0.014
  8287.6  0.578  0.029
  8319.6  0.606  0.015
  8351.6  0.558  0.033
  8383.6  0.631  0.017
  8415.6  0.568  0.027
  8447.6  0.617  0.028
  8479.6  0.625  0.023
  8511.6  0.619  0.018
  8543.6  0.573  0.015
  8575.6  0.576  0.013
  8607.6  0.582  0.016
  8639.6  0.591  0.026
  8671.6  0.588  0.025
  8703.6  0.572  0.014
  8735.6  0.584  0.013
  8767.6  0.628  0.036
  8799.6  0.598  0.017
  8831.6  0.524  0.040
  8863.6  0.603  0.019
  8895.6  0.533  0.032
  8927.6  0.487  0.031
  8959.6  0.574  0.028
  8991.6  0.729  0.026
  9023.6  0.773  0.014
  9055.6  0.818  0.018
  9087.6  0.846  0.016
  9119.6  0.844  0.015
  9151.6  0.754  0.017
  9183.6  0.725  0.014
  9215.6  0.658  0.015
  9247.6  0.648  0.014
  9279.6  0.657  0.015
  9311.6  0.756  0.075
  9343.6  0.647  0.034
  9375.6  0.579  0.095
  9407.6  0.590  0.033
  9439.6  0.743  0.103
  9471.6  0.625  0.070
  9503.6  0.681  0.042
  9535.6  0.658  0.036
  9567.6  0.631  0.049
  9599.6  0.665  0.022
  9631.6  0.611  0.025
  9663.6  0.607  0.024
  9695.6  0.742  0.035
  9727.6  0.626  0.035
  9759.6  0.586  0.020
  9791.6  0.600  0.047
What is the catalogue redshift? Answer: 2.249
